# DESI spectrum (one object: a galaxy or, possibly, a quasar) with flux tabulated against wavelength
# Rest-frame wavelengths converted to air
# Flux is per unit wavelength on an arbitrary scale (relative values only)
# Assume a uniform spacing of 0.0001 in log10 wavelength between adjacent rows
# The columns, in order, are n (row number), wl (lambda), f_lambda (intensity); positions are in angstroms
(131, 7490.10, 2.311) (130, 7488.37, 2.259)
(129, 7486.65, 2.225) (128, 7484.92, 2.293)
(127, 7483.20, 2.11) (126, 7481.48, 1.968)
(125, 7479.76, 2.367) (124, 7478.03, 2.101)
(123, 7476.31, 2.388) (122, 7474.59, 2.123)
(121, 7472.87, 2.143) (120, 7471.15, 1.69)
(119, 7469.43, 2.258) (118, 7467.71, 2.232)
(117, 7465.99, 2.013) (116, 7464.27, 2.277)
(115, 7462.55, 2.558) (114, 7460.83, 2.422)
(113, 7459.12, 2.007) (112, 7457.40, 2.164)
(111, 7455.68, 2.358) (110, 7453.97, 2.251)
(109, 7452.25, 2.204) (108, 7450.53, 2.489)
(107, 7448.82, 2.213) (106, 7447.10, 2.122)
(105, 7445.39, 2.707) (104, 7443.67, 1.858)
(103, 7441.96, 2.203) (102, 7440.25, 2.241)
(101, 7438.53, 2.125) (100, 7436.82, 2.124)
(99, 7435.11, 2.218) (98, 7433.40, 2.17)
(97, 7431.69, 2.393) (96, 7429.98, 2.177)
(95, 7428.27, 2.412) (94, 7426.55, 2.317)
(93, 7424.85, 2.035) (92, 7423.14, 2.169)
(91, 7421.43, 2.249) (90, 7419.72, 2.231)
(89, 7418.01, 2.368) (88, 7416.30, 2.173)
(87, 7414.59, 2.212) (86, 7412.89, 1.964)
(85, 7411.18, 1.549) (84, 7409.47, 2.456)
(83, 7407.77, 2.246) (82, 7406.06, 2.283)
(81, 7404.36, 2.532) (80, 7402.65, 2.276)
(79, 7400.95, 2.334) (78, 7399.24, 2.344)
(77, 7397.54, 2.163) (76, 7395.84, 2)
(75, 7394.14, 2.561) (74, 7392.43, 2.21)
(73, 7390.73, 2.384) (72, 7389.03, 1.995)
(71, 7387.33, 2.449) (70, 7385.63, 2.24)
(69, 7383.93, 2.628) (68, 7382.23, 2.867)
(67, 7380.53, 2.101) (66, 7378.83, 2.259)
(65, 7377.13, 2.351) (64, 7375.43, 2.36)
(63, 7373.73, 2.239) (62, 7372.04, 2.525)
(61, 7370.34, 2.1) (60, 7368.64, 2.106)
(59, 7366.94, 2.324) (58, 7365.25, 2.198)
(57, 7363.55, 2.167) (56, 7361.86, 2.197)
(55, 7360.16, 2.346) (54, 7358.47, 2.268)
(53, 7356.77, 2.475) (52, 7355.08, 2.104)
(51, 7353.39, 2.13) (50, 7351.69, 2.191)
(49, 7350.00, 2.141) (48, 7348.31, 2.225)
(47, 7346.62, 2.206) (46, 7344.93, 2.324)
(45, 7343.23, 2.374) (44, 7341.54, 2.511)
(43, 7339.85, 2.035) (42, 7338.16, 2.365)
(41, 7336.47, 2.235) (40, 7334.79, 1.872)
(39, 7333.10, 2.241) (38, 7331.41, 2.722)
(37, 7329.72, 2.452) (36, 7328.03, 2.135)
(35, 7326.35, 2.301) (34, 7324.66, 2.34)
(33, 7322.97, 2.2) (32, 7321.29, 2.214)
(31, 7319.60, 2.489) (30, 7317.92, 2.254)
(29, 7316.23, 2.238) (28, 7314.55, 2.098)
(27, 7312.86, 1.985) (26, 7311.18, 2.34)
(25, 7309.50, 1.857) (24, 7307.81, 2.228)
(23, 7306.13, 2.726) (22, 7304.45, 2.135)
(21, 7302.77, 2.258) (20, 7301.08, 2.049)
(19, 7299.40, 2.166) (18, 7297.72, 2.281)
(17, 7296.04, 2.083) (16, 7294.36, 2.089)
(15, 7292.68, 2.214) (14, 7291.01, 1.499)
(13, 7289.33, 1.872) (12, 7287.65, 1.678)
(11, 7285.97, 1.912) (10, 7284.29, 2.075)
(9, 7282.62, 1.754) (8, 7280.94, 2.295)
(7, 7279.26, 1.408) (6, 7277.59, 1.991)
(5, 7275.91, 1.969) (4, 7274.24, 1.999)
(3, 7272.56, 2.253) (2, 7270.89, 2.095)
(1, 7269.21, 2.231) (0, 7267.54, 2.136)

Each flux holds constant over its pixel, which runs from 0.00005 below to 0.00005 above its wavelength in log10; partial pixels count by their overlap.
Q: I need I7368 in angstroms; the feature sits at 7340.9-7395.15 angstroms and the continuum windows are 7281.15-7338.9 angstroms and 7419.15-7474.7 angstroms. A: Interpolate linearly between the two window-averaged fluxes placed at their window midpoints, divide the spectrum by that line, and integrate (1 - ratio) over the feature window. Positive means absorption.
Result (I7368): -2.8 angstroms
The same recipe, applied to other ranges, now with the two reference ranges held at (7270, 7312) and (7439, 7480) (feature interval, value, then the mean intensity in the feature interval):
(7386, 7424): -1.2 angstroms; 2.23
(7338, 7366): -1.8 angstroms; 2.25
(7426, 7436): -0.4 angstroms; 2.28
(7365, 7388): -2.2 angstroms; 2.34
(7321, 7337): -1.4 angstroms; 2.27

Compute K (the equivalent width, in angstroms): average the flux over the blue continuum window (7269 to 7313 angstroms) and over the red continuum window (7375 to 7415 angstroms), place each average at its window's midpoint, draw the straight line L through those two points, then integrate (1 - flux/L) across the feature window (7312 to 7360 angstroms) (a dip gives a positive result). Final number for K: -2.3 angstroms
